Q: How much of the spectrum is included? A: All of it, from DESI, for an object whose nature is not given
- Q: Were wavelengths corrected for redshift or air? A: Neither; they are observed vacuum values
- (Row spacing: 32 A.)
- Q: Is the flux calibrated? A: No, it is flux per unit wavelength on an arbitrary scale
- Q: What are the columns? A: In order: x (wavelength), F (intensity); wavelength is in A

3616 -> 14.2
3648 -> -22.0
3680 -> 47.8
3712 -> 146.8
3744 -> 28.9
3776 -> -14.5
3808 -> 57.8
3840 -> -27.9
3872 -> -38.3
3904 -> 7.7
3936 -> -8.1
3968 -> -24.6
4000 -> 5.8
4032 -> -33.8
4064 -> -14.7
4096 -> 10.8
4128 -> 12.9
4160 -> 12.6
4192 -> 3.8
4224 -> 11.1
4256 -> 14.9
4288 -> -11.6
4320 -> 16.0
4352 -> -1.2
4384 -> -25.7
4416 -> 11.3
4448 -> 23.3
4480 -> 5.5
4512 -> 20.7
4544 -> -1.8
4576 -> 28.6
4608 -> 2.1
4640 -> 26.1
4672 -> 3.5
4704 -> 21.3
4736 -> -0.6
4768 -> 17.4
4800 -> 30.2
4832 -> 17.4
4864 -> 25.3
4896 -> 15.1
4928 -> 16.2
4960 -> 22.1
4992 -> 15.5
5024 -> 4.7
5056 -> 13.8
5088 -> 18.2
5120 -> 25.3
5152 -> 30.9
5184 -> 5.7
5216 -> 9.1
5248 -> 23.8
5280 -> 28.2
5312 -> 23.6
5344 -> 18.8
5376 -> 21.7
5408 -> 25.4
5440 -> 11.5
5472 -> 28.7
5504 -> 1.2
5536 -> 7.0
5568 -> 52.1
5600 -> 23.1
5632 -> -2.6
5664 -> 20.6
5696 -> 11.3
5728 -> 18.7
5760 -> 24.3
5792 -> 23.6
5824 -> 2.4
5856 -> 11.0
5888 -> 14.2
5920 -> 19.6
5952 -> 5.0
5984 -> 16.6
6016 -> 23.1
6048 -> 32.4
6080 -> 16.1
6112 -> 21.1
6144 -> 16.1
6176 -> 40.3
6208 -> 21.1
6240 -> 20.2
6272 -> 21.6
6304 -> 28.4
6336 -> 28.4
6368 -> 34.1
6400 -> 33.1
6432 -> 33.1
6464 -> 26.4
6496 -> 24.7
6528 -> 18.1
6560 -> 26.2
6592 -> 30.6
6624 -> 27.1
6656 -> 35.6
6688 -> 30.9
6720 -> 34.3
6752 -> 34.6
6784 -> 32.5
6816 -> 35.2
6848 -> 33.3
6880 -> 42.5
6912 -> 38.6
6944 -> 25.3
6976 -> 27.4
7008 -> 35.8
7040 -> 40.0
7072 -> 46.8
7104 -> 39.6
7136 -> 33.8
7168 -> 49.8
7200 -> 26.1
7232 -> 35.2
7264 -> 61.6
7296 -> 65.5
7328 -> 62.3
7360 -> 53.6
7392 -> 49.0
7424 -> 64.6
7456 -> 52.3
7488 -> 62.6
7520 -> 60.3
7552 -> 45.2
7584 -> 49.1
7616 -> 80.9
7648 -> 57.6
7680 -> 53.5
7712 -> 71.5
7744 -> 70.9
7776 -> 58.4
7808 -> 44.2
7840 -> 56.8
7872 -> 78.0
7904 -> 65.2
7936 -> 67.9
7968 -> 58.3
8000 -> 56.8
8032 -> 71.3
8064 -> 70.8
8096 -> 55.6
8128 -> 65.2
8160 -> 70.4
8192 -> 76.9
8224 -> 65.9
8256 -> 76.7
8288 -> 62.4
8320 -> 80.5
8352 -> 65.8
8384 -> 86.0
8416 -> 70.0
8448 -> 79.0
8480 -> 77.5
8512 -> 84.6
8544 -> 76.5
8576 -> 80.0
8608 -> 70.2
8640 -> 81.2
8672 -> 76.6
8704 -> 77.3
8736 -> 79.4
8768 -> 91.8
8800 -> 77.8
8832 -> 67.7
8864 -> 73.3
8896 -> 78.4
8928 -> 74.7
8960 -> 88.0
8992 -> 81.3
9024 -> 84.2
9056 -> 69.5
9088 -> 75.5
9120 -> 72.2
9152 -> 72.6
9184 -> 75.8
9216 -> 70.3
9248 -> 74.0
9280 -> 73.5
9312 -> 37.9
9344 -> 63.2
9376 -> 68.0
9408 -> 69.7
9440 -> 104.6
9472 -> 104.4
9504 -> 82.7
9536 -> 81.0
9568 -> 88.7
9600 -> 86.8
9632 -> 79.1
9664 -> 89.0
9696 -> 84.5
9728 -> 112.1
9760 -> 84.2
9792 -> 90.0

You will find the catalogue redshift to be 0.82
